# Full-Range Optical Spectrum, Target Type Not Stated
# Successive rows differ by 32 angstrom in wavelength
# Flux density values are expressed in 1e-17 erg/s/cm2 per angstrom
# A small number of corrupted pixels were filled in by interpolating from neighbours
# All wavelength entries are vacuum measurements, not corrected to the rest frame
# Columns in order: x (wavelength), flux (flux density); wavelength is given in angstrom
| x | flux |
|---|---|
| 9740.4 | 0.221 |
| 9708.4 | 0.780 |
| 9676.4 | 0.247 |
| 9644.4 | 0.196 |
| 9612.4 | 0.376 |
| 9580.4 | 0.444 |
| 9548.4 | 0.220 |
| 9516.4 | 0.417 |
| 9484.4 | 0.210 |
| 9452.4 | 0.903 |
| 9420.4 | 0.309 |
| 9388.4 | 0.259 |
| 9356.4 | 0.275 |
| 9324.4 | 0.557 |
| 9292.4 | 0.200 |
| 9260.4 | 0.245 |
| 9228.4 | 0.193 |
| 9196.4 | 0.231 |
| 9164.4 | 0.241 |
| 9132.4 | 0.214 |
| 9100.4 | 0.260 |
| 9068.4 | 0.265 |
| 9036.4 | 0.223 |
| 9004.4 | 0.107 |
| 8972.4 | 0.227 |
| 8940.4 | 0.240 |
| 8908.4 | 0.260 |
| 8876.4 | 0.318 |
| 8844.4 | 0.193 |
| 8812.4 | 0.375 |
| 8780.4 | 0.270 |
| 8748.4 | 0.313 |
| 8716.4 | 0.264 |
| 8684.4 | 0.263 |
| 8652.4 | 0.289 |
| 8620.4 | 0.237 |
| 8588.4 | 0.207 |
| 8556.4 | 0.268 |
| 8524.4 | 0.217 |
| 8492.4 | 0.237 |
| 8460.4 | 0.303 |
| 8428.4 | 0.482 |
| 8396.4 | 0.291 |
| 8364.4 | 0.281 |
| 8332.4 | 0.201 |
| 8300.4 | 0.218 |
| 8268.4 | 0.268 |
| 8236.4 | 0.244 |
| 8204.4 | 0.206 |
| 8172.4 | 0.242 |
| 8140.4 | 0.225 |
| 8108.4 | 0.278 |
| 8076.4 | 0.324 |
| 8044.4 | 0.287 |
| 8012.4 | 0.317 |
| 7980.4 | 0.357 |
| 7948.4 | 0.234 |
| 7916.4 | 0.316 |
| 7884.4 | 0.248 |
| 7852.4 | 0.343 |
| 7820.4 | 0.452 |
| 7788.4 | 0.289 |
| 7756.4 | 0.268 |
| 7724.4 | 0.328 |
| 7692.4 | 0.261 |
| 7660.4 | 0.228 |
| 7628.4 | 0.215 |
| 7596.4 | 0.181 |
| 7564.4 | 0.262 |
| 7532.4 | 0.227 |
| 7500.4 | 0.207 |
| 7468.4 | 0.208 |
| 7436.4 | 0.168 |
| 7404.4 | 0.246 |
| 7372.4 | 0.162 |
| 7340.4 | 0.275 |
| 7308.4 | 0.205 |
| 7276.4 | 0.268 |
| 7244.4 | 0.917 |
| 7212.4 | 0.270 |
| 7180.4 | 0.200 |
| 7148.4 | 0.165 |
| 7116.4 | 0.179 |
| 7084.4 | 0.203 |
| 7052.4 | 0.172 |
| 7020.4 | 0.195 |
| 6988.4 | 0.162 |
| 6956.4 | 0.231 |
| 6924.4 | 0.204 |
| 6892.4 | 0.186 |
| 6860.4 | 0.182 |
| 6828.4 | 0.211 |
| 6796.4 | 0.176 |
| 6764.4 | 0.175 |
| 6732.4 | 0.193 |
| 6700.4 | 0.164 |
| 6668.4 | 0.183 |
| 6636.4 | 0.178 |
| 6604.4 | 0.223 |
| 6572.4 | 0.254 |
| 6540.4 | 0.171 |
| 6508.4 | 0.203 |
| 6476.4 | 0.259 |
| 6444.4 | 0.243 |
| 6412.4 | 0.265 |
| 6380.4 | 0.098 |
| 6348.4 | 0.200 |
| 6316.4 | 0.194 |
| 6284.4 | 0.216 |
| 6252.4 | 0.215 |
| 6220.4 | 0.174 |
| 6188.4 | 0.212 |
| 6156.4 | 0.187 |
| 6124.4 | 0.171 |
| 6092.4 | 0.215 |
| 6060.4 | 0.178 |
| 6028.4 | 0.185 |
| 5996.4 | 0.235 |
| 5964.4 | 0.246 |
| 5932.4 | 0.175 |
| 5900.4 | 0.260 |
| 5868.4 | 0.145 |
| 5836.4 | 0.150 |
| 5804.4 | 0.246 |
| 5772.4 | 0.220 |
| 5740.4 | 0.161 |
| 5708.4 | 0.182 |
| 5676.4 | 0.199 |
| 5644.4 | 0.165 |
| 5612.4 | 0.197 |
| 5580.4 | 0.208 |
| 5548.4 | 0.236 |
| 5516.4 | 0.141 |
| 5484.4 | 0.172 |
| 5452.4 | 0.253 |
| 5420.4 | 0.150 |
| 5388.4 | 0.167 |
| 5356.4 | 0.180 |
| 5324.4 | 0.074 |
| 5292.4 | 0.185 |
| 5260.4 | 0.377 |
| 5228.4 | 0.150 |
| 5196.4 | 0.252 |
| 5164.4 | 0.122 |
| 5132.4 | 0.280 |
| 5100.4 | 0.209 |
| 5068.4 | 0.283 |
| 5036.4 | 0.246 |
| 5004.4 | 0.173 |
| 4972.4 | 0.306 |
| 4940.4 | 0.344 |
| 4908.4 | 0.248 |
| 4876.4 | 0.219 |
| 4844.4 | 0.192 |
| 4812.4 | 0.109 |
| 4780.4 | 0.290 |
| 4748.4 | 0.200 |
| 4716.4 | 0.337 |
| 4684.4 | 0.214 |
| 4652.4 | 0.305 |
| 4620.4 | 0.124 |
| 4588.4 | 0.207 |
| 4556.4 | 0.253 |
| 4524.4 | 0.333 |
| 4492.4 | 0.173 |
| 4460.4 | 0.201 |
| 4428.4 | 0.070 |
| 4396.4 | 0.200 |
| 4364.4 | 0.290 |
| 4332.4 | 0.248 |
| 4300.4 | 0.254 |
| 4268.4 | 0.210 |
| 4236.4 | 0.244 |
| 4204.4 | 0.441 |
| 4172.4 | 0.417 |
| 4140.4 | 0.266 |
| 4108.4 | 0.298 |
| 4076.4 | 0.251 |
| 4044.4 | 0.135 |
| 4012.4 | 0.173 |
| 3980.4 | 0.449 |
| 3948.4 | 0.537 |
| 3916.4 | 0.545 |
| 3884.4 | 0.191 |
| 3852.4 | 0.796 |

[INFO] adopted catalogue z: 0.940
